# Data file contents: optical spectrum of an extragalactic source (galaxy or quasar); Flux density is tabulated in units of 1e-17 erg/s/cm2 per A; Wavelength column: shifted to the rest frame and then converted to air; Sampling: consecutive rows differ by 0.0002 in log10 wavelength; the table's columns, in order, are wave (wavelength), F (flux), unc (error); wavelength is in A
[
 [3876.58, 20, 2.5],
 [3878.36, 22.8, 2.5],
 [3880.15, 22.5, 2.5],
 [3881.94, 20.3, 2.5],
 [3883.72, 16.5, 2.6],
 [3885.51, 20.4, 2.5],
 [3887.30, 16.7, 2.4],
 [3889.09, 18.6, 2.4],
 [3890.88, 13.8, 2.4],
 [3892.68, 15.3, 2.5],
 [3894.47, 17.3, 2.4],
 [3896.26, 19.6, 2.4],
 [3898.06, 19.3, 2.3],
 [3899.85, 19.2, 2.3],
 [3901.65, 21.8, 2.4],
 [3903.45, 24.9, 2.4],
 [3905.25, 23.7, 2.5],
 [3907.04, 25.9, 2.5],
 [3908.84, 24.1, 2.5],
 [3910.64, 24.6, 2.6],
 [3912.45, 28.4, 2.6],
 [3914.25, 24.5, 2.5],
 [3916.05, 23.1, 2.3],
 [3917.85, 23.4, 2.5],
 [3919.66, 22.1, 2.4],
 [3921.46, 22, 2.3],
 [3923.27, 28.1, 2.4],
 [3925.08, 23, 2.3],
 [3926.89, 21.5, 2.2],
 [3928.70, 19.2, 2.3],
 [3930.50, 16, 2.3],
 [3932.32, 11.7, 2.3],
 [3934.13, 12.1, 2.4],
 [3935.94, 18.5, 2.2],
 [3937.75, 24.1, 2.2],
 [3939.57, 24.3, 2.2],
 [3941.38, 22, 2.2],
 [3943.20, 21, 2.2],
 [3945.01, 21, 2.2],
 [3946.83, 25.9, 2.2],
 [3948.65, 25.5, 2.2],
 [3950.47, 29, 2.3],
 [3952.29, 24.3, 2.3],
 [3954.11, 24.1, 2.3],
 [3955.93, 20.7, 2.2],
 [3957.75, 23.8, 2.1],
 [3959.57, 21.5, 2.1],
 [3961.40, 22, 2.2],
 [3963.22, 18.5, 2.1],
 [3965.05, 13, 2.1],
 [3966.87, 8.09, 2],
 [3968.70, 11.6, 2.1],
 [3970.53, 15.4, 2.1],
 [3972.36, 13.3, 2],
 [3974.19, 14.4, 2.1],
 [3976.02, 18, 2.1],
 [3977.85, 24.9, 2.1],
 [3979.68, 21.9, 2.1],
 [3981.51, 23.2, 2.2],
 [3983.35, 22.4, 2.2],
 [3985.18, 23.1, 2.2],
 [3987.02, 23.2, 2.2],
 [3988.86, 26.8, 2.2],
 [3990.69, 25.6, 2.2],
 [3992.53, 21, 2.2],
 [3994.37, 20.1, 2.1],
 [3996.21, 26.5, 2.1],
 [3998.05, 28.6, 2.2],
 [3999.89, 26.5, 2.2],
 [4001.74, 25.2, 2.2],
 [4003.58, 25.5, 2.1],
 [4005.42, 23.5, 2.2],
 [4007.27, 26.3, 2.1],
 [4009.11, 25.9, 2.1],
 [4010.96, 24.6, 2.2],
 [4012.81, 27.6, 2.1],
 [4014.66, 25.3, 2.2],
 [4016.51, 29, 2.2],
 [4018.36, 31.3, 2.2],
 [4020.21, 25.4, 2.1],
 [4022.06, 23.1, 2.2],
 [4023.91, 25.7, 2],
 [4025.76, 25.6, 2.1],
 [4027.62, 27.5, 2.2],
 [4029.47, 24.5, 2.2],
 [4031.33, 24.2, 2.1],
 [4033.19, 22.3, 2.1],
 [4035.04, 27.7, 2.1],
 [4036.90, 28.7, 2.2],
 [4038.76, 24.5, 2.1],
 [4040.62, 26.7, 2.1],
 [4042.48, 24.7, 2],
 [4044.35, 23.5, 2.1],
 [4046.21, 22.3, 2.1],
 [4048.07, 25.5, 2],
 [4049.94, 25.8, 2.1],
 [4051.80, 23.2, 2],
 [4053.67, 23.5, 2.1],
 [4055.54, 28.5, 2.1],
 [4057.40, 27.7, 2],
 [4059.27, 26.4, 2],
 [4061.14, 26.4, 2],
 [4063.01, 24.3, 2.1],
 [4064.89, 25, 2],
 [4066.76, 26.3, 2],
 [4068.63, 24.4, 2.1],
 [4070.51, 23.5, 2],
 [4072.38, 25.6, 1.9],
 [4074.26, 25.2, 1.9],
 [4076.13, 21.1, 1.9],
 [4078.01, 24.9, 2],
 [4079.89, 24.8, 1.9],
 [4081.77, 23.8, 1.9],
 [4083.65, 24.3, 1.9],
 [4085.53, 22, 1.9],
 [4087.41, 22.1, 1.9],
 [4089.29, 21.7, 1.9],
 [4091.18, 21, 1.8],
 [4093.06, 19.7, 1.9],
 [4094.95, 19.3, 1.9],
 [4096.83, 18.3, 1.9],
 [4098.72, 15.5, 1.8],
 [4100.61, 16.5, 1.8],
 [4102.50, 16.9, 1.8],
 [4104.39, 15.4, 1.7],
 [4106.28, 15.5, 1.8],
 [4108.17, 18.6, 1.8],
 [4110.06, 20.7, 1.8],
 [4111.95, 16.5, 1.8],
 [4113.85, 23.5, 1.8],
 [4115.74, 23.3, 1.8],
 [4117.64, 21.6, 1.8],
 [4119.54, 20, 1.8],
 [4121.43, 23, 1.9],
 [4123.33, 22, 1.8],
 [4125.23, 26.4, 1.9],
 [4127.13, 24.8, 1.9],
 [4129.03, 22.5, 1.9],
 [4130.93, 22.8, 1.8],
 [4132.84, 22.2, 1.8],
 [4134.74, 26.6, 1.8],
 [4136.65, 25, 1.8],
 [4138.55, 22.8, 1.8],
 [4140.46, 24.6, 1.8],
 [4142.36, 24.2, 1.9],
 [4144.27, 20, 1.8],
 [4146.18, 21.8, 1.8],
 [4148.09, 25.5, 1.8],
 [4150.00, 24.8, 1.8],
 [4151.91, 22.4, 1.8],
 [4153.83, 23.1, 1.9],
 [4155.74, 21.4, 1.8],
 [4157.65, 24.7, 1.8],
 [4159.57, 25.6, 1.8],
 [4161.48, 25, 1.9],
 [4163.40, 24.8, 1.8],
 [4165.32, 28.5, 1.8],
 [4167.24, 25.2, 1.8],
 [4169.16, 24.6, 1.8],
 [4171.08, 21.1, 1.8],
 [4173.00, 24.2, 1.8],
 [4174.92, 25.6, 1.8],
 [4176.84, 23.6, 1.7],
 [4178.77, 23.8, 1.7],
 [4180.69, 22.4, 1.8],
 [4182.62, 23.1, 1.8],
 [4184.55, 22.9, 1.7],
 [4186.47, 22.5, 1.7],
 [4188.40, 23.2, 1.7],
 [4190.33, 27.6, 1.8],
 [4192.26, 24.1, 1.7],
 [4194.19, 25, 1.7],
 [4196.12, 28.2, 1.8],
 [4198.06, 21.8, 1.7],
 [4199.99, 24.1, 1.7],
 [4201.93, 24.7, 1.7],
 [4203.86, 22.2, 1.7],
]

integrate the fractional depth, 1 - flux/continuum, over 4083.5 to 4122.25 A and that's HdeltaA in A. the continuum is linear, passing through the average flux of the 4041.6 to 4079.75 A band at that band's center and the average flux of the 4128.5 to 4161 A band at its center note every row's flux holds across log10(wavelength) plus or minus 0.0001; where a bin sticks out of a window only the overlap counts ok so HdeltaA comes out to 7.3 A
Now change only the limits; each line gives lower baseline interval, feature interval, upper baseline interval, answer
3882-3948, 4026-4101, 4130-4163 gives -3.95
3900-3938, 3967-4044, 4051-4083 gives -0.09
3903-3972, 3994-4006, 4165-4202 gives -1.84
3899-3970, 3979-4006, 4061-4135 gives -3.31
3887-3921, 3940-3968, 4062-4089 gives 1.11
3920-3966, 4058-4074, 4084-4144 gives -3.08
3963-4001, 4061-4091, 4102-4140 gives -3.89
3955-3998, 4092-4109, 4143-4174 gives 4.04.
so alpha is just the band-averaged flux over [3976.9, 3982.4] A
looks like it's 23.3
